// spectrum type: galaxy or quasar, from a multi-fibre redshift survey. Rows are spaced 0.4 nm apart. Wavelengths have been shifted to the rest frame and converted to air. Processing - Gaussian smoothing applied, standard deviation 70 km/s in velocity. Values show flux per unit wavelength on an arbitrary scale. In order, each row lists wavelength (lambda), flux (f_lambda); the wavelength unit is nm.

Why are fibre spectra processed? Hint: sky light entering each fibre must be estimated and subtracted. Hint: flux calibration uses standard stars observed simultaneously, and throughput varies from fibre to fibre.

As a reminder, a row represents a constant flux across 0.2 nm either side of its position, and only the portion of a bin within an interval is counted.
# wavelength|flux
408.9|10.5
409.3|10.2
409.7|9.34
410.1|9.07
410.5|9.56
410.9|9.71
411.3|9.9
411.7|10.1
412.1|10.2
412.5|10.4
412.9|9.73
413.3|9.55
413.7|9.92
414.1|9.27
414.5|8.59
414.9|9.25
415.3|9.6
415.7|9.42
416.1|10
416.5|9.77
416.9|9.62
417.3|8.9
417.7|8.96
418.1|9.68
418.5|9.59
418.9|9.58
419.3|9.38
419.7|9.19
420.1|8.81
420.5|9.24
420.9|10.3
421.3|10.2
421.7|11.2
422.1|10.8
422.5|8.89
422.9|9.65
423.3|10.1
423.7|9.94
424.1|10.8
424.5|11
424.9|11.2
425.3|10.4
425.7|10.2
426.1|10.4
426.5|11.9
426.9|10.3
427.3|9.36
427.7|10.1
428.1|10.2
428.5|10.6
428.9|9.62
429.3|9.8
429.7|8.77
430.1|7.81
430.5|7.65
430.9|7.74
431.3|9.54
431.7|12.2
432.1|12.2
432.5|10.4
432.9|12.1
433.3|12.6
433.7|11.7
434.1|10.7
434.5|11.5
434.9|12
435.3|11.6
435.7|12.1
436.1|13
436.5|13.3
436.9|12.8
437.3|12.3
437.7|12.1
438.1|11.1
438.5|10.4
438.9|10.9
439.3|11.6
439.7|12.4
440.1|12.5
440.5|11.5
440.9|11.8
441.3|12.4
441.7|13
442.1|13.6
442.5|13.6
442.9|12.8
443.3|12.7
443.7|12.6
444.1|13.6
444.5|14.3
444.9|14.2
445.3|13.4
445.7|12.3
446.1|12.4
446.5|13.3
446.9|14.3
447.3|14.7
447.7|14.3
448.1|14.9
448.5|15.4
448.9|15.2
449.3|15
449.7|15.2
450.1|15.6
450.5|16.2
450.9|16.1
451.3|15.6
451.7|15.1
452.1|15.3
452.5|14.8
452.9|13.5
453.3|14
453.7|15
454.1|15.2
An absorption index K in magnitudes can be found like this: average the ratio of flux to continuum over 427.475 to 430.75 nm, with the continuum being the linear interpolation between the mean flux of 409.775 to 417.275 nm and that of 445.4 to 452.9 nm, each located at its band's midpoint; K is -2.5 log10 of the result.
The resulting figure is 0.26 mag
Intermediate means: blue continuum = 9.63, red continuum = 14.7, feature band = 9.29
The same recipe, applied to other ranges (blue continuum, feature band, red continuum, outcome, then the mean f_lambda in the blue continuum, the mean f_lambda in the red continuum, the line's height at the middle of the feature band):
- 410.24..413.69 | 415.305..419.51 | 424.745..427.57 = 0.07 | 9.88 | 10.5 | 10.1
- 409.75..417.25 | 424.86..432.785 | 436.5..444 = 0.11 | 9.63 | 12.3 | 11.1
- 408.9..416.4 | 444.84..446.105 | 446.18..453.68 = 0.10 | 9.68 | 14.9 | 14.3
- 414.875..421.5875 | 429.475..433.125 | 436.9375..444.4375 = 0.14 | 9.53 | 12.3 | 11.2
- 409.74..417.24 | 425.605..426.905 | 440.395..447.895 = 0.03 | 9.63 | 13.2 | 11.1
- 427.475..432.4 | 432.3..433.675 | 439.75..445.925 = -0.12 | 9.7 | 12.9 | 10.5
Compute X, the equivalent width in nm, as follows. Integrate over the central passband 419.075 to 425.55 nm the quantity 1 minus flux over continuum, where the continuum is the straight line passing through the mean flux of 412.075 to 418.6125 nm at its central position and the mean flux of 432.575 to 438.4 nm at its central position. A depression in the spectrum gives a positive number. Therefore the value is 0.20 nm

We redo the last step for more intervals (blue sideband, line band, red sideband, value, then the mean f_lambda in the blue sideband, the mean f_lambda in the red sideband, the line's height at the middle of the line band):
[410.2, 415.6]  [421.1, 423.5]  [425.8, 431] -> -0.13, 9.66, 9.61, 9.63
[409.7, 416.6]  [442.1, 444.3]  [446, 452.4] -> 0.15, 9.64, 14.9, 14.1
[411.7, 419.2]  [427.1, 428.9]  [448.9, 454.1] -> 0.23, 9.57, 15.1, 11.5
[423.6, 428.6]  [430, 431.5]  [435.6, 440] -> 0.39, 10.5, 12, 11.1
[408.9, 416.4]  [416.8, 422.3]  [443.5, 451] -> 0.49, 9.68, 14.3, 10.6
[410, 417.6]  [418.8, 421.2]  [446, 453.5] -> 0.24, 9.61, 14.8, 10.5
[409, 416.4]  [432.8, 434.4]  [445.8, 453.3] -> 0.10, 9.67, 14.8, 12.6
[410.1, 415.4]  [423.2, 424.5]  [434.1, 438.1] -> 0.05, 9.65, 12.2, 10.8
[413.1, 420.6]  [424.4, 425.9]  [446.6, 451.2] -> 0.03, 9.39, 15.1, 10.9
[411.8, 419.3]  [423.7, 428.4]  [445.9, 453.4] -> 0.28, 9.56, 14.8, 11.2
